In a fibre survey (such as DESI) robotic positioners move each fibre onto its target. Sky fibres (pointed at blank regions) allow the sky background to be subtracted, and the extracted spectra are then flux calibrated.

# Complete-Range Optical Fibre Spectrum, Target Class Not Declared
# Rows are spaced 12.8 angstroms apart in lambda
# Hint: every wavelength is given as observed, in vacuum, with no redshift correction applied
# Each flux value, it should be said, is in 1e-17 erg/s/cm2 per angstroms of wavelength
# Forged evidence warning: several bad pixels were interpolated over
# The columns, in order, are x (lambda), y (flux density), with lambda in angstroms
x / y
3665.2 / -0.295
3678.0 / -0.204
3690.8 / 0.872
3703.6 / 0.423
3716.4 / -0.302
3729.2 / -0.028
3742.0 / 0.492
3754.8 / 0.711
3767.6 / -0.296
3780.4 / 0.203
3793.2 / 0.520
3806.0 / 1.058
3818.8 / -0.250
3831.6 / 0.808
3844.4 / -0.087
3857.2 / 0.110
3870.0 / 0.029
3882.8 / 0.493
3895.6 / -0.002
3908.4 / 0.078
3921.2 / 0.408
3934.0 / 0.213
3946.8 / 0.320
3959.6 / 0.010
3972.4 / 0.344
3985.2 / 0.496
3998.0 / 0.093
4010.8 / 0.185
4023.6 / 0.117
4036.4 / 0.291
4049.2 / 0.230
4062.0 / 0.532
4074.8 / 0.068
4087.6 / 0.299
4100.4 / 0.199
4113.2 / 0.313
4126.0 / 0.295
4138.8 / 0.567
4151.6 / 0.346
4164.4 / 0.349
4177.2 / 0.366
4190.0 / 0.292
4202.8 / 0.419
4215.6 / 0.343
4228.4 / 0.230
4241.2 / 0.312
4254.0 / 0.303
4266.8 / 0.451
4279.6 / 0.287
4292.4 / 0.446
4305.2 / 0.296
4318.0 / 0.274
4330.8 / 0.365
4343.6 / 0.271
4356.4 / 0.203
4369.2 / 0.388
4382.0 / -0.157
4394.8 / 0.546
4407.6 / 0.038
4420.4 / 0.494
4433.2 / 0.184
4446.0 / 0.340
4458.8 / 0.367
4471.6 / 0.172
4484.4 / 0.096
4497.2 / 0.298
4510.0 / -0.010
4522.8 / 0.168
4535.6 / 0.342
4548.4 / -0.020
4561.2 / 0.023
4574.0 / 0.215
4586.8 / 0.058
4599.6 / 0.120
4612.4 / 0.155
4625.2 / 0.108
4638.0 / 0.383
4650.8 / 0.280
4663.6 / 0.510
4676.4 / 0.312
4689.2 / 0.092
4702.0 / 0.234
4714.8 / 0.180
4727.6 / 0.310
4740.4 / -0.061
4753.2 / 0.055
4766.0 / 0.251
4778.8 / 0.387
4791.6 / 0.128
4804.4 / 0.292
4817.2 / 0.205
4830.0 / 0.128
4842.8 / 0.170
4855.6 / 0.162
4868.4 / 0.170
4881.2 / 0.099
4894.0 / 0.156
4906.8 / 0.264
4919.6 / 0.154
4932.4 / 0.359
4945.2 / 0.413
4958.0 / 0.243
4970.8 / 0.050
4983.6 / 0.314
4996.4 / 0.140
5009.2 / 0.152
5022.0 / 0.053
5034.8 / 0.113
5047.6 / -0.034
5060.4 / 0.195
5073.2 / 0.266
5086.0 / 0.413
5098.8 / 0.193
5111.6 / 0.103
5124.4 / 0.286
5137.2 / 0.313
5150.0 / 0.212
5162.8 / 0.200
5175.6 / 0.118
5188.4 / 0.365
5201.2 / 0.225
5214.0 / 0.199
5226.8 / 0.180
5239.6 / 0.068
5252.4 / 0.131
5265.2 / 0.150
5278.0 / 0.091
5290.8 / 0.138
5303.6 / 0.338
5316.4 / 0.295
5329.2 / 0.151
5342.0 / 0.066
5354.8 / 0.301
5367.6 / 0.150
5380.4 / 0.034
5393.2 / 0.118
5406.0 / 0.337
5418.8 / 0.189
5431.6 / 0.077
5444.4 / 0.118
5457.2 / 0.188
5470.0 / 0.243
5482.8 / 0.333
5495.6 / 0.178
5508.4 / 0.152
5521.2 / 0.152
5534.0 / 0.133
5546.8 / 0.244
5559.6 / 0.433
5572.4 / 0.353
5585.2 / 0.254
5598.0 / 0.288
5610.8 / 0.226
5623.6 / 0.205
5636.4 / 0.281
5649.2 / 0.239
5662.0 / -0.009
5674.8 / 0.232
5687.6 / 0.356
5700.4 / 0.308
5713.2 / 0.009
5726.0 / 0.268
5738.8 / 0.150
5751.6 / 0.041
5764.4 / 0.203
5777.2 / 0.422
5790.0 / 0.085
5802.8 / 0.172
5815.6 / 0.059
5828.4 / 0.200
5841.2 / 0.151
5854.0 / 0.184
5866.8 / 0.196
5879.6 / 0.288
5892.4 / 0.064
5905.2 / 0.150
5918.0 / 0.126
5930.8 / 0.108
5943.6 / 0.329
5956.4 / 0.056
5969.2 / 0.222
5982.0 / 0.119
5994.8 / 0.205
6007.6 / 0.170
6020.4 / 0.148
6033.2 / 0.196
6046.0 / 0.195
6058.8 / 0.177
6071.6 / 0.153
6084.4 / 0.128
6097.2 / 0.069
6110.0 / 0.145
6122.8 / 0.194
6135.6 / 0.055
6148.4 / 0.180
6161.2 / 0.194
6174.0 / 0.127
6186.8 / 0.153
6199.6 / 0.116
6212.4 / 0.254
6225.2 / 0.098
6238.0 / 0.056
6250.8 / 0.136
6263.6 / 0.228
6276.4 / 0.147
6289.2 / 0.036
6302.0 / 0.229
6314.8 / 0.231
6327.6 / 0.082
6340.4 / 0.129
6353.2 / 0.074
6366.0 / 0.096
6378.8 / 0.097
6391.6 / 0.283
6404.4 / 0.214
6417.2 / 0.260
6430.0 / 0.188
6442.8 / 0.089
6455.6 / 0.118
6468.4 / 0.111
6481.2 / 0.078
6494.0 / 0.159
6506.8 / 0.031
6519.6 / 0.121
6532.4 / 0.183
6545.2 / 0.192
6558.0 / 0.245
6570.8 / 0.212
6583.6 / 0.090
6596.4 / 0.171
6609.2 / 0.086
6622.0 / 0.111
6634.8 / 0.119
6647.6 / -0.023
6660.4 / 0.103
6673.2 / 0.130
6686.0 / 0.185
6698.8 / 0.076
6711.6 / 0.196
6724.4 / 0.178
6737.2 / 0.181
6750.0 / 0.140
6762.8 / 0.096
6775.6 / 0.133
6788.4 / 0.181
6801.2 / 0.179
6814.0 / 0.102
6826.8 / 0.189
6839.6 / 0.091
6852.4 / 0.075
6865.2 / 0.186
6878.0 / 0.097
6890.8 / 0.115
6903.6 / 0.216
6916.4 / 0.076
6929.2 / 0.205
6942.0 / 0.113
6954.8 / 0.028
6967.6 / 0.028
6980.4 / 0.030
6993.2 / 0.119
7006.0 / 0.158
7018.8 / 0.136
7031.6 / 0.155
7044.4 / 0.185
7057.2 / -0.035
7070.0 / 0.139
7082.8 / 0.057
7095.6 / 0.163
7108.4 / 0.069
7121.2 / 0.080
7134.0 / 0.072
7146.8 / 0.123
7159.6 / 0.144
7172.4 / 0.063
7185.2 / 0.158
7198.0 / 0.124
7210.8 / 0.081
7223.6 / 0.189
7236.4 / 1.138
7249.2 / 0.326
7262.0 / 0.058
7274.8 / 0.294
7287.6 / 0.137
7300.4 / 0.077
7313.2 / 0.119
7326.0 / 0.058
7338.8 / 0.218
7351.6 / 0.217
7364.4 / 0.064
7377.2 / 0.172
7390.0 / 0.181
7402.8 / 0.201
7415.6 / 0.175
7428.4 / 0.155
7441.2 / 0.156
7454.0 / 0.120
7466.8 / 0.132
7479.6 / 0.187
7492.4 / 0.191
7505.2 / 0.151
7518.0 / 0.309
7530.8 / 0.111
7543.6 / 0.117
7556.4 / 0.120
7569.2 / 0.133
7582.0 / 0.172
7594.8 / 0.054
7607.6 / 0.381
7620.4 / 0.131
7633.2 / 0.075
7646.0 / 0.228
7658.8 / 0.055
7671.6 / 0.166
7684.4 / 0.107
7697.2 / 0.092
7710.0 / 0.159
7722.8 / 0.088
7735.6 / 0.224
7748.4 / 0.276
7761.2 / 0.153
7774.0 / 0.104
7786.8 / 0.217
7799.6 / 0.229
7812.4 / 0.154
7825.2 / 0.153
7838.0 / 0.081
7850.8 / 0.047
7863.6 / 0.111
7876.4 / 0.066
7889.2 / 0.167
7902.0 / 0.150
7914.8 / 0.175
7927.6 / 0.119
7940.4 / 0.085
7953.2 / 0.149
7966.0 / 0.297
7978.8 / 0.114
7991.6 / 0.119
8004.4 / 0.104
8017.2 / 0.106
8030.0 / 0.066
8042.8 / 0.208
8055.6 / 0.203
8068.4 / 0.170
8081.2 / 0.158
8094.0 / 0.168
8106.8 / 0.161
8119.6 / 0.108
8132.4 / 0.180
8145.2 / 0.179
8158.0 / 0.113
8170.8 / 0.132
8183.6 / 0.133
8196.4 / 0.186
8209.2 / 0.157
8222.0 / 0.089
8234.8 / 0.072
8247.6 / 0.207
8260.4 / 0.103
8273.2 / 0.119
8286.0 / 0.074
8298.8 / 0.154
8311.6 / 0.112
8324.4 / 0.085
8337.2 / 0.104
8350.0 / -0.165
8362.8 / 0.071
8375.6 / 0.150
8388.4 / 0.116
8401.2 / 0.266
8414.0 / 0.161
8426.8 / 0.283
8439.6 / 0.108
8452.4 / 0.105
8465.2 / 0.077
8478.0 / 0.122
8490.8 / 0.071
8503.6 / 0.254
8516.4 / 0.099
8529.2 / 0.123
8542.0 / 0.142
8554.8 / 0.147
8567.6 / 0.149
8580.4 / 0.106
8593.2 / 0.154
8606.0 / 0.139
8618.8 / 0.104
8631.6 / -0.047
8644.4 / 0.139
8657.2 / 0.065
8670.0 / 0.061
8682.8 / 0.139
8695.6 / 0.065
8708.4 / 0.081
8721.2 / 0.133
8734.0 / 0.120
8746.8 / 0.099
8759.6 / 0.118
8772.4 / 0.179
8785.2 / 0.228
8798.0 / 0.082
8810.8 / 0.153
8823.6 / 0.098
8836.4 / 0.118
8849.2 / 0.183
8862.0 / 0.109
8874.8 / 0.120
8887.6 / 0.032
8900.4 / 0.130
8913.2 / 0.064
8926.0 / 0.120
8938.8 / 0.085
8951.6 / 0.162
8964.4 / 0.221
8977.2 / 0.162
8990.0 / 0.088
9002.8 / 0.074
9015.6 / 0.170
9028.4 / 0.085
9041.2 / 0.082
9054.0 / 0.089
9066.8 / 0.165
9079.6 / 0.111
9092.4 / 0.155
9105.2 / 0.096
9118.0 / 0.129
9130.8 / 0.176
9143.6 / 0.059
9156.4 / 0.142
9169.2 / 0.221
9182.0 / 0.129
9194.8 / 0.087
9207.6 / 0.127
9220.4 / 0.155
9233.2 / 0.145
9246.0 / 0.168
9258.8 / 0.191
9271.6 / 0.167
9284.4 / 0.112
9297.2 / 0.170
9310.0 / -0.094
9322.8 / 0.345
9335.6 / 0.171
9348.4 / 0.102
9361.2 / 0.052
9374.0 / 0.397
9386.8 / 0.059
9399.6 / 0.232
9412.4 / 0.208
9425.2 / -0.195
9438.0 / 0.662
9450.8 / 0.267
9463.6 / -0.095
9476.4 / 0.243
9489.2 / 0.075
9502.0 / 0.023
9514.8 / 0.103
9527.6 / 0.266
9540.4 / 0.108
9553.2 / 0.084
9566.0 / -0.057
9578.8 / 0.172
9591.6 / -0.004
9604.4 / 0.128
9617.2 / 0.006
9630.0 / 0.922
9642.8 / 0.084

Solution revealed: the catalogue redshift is 0.94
